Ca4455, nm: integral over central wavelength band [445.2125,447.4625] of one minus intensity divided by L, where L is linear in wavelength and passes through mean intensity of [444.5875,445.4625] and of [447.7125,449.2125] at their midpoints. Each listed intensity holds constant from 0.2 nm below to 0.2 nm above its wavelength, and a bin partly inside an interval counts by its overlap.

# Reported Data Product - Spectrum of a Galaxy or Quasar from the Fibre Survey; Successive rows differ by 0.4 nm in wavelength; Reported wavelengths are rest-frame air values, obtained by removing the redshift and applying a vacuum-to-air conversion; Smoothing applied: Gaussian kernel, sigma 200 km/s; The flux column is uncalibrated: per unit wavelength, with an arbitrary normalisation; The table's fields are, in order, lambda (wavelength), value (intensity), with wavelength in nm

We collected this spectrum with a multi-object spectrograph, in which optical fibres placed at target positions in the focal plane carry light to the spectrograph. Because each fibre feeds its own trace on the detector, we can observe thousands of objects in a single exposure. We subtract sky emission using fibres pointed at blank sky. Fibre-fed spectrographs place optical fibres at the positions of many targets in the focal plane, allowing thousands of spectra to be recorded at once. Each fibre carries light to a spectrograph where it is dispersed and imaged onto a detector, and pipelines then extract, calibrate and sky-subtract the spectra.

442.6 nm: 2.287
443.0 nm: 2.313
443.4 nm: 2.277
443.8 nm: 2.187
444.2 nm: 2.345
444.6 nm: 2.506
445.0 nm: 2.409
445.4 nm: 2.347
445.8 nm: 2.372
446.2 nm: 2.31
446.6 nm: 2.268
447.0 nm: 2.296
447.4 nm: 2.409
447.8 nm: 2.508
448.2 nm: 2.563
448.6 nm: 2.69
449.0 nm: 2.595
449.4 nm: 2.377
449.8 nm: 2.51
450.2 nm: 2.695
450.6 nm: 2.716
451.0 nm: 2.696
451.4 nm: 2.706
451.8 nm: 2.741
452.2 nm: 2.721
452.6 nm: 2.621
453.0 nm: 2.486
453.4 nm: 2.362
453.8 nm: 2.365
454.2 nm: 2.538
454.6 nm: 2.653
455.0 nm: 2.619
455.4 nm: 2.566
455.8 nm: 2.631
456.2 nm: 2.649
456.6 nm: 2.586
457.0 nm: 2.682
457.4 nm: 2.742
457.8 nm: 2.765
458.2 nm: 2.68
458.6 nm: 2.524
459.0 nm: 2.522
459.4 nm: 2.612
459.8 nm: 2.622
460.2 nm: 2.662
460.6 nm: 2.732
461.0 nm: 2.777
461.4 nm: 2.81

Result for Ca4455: 0.14 nm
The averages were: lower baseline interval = 2.41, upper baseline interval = 2.59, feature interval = 2.33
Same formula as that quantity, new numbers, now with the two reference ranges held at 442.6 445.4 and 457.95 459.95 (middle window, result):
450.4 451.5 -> -0.11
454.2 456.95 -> -0.08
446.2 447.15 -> 0.04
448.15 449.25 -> -0.09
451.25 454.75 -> -0.12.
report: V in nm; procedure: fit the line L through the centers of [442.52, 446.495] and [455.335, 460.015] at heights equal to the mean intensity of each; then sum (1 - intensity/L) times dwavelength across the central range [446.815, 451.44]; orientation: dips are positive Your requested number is -0.22 nm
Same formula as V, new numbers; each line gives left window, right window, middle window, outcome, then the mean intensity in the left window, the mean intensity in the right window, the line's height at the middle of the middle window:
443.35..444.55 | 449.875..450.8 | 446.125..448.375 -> 0.09 nm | 2.3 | 2.68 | 2.5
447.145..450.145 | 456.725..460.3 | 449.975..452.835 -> -0.15 nm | 2.53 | 2.64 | 2.56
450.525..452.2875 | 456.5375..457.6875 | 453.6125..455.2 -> 0.09 nm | 2.72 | 2.69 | 2.7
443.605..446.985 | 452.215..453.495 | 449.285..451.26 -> -0.11 nm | 2.34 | 2.53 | 2.47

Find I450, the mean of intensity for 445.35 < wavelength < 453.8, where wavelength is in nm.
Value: 2.52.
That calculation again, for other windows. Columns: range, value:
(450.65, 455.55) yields 2.59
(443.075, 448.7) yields 2.38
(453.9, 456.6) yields 2.6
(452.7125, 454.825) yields 2.49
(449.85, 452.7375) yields 2.69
